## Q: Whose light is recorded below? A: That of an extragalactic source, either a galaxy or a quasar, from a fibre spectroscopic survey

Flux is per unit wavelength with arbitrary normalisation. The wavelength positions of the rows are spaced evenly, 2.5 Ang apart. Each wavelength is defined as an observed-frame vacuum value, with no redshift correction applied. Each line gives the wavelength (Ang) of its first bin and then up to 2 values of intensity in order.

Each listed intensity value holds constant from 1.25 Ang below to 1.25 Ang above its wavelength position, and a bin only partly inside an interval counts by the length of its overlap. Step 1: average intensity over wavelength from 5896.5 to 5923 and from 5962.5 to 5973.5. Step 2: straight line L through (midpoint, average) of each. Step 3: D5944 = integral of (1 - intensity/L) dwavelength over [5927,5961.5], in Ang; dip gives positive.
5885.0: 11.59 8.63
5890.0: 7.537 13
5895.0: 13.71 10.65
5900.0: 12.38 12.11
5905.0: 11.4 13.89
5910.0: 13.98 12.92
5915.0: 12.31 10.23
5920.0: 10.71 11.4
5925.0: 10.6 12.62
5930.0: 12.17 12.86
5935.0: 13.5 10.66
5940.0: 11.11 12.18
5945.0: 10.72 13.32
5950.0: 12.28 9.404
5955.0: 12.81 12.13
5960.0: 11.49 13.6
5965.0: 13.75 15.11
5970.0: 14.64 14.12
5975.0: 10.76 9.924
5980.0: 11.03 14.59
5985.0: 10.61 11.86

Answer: 3.7 Ang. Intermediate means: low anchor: 12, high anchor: 14.3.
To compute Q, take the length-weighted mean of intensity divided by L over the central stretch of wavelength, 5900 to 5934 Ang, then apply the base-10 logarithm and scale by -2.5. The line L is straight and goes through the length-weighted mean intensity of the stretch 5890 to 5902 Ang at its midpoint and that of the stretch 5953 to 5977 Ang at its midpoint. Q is 0.009 mag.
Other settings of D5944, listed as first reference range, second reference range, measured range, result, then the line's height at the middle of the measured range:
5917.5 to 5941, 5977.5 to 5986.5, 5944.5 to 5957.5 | -0.11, 11.7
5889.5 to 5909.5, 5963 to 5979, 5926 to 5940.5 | 0.41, 12.5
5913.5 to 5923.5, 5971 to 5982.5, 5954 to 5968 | -1.63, 11.7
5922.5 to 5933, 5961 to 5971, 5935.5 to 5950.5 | 1.24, 12.8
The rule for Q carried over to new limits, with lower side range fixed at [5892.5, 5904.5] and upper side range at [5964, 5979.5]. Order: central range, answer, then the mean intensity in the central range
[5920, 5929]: 0.095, 11.4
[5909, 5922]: 0.040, 12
